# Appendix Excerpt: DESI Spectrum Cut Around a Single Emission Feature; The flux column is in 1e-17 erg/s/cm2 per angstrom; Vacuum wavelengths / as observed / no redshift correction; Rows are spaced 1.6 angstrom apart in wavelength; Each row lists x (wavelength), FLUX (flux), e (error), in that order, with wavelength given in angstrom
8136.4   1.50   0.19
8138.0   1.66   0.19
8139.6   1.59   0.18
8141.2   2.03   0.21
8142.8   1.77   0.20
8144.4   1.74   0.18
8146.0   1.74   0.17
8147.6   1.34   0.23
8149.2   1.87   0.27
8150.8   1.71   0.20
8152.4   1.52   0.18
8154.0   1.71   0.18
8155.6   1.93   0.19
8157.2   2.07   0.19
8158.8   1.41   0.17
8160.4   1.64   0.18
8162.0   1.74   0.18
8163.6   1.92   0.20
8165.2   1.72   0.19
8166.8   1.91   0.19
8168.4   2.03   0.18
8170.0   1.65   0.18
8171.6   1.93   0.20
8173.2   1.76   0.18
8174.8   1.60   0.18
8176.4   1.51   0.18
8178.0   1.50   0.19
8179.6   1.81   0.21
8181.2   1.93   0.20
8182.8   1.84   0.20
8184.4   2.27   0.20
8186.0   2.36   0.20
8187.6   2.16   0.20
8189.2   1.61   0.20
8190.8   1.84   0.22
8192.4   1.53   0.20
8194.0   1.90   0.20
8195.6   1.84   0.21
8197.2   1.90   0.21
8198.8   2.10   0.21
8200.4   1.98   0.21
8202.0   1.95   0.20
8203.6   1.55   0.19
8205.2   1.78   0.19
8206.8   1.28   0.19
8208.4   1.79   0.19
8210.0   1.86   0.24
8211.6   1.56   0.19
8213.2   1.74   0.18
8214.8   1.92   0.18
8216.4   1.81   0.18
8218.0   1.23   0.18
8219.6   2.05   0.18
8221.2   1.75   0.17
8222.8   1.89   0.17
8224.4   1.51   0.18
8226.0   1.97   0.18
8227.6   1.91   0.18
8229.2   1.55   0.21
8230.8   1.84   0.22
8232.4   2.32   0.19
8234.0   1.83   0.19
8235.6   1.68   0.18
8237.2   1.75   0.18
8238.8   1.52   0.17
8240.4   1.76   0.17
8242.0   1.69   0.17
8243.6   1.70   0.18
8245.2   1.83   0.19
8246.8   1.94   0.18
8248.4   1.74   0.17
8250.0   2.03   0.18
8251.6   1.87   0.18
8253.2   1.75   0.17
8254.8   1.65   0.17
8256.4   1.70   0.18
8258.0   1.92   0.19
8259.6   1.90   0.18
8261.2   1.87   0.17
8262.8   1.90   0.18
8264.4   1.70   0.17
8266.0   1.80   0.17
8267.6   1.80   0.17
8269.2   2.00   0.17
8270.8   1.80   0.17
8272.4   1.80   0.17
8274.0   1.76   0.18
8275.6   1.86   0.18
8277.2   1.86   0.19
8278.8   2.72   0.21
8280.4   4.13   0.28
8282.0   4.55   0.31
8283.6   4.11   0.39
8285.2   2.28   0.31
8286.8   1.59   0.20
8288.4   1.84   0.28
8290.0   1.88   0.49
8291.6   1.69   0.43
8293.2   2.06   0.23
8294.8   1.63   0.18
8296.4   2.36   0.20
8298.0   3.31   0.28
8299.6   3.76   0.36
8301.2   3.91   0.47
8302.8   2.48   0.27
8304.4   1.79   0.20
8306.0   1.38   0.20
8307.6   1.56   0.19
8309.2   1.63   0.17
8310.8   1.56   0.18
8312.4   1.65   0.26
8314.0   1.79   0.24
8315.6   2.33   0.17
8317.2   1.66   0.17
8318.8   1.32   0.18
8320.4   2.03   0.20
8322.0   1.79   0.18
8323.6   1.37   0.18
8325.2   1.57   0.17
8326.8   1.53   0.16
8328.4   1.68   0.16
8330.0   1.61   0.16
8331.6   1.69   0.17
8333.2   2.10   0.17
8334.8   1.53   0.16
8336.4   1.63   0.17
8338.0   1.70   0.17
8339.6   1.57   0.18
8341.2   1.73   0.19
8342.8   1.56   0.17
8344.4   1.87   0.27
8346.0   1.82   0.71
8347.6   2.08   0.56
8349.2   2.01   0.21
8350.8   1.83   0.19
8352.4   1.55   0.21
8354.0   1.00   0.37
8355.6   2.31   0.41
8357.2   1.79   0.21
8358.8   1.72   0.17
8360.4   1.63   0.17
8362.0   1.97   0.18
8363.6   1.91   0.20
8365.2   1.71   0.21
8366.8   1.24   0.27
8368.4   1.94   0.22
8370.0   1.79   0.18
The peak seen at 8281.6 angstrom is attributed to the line [S II]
